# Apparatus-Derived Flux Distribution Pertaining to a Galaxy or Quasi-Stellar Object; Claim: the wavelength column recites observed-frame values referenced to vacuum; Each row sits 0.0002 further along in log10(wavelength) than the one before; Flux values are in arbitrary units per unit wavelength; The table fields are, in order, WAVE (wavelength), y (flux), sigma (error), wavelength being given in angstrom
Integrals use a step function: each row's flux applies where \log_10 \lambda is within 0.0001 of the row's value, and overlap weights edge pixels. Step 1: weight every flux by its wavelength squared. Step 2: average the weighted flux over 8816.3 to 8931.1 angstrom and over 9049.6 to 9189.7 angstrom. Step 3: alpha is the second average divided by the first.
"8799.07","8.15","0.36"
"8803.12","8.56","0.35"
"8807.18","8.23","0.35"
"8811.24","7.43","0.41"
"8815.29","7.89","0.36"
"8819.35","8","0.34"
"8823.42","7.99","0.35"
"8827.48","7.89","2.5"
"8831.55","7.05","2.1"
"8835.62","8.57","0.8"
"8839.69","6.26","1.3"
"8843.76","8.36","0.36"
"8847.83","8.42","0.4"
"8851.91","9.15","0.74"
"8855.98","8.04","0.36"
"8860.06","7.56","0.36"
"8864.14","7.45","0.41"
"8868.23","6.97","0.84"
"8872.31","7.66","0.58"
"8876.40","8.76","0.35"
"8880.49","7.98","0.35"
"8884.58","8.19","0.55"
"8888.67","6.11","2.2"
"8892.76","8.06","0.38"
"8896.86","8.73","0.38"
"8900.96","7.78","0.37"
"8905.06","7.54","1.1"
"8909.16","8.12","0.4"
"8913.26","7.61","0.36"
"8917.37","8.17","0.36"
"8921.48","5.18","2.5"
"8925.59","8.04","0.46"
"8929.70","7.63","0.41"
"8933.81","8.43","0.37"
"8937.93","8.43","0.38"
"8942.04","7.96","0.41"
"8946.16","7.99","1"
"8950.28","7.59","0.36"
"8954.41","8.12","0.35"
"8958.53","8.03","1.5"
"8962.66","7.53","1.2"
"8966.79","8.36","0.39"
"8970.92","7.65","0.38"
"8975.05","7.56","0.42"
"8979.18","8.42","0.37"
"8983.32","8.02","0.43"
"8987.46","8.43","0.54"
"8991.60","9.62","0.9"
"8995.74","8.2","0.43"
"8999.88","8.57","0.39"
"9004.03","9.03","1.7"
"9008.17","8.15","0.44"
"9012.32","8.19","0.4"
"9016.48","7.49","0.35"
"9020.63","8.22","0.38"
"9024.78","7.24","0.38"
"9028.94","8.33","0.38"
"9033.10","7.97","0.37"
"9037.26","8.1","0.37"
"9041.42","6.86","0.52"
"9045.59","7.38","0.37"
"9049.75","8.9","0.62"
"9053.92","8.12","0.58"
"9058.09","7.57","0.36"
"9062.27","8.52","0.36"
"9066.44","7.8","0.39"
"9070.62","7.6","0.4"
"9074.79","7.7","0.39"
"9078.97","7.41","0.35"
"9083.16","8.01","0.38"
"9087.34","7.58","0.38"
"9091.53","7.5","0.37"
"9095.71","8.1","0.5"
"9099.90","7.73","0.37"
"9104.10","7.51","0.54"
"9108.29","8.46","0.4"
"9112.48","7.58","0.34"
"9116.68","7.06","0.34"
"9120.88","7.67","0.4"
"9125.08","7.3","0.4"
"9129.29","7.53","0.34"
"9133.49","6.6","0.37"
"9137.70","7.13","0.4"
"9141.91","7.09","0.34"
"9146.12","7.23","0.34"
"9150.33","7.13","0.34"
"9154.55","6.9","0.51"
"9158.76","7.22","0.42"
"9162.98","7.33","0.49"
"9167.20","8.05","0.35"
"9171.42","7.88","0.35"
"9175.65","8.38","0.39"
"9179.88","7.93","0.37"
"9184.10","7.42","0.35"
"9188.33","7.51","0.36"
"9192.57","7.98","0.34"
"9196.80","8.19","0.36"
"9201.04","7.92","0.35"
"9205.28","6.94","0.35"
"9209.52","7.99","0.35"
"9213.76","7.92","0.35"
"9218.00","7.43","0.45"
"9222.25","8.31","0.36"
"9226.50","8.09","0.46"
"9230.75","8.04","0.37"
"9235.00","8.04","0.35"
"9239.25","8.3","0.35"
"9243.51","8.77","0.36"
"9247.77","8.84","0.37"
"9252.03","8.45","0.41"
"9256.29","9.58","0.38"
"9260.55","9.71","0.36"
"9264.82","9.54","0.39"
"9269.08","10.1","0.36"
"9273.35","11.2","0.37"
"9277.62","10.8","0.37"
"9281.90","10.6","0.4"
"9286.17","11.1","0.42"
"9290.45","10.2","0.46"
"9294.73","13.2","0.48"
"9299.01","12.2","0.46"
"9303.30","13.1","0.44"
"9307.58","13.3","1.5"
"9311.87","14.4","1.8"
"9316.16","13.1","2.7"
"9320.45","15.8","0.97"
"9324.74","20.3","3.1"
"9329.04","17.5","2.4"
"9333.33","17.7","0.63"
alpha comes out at 1.04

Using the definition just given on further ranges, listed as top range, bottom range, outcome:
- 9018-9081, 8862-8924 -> 1.07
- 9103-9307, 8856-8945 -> 1.19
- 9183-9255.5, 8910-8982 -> 1.09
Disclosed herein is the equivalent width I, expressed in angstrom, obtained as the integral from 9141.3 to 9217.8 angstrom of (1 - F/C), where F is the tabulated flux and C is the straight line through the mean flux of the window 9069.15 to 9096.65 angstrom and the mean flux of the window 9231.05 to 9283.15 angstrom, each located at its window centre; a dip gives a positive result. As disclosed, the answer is 9.1 angstrom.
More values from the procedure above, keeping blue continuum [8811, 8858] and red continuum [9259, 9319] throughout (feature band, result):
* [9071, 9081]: 2.4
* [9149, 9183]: 9.8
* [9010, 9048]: 7.1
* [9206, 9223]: 5.0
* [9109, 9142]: 9.7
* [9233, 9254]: 5.2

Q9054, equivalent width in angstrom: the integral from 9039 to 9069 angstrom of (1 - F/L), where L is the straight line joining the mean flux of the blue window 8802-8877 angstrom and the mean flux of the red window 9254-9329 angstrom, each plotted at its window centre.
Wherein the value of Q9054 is 6.43 angstrom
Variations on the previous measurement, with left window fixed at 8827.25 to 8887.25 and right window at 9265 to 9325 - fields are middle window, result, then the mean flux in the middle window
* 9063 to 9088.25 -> 6.0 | 7.73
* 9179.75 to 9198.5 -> 5.9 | 7.79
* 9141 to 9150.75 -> 3.4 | 7.16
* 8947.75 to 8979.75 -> 3.9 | 7.88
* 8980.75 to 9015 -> 3.1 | 8.5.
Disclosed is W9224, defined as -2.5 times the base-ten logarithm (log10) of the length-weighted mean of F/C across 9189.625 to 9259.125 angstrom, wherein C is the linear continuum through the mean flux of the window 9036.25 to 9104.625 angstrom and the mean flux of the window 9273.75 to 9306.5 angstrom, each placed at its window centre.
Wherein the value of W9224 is 0.27 mag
